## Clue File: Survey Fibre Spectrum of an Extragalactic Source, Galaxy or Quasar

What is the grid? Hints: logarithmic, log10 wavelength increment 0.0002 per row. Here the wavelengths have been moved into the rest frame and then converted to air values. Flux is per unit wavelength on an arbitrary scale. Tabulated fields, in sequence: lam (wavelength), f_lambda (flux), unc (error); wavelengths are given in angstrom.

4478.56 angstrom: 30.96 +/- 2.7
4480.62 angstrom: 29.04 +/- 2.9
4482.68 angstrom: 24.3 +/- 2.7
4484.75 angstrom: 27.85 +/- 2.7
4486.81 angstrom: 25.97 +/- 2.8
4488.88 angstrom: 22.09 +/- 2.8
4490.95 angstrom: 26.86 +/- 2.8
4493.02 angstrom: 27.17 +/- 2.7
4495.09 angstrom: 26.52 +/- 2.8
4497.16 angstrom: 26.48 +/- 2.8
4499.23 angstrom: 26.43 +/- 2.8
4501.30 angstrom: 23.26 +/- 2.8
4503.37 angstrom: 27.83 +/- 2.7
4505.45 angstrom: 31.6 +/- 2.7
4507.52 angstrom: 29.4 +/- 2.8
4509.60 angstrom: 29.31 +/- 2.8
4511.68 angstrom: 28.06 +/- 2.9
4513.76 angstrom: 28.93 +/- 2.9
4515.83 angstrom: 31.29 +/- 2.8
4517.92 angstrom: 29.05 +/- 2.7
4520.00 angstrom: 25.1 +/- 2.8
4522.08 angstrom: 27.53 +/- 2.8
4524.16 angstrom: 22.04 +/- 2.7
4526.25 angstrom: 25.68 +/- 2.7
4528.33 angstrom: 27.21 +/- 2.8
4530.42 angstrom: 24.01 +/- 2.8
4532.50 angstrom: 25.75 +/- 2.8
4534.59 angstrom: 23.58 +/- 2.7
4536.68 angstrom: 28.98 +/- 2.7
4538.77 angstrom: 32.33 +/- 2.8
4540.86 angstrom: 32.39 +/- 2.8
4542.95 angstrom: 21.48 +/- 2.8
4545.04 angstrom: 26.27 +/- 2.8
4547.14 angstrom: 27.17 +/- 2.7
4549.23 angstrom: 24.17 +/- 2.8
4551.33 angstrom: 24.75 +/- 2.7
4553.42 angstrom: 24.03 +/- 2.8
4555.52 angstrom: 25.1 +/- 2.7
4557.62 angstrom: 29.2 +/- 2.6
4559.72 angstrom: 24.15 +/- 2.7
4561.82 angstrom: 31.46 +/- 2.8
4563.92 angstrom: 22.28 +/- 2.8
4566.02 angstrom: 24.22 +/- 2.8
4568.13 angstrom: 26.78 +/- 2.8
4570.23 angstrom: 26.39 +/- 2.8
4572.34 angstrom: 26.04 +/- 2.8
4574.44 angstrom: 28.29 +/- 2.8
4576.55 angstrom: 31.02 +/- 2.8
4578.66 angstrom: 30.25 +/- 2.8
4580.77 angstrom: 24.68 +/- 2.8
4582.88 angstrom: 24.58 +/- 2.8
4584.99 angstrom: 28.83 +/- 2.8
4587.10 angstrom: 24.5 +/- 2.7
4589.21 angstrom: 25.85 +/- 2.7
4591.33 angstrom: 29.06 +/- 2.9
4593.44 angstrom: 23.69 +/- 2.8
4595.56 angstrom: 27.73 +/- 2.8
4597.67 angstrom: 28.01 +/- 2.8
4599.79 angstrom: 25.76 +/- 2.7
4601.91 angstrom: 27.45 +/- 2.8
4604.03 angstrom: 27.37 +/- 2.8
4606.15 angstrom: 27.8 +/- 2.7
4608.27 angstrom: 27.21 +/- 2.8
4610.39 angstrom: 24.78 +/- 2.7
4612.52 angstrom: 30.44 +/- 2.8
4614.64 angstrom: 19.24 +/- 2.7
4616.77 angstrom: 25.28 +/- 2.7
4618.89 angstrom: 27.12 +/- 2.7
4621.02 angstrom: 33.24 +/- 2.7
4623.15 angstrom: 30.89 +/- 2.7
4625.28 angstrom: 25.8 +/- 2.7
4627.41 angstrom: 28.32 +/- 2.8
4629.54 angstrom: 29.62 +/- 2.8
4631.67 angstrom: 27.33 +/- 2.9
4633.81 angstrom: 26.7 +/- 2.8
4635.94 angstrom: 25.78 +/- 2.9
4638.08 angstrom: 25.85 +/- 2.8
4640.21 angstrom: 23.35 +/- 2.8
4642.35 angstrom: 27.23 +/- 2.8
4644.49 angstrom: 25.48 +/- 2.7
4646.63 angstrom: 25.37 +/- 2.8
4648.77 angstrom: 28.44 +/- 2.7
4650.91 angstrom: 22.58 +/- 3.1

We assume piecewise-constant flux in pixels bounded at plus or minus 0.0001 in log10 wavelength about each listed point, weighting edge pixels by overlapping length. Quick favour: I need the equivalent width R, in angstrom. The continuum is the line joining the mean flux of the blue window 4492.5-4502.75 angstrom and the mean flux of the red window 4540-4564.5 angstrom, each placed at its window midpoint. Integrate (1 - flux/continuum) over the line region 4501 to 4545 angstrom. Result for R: -2.3 angstrom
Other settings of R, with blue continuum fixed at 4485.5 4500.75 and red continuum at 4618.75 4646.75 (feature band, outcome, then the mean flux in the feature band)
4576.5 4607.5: -0.06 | 27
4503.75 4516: -1.64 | 29.6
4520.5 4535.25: 0.62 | 25.2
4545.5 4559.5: 0.45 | 25.7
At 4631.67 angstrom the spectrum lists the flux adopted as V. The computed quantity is 27.33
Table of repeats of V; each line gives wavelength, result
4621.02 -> 33.24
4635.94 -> 25.78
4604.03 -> 27.37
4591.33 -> 29.06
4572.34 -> 26.04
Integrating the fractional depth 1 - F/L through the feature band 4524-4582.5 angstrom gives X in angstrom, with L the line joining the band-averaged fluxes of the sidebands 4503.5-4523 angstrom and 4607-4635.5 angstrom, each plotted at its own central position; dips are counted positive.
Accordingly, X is 3.8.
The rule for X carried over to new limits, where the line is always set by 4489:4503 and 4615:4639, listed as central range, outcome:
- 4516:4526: 0.0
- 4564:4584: 0.2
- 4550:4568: 0.7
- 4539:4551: 0.0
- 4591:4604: 0.2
